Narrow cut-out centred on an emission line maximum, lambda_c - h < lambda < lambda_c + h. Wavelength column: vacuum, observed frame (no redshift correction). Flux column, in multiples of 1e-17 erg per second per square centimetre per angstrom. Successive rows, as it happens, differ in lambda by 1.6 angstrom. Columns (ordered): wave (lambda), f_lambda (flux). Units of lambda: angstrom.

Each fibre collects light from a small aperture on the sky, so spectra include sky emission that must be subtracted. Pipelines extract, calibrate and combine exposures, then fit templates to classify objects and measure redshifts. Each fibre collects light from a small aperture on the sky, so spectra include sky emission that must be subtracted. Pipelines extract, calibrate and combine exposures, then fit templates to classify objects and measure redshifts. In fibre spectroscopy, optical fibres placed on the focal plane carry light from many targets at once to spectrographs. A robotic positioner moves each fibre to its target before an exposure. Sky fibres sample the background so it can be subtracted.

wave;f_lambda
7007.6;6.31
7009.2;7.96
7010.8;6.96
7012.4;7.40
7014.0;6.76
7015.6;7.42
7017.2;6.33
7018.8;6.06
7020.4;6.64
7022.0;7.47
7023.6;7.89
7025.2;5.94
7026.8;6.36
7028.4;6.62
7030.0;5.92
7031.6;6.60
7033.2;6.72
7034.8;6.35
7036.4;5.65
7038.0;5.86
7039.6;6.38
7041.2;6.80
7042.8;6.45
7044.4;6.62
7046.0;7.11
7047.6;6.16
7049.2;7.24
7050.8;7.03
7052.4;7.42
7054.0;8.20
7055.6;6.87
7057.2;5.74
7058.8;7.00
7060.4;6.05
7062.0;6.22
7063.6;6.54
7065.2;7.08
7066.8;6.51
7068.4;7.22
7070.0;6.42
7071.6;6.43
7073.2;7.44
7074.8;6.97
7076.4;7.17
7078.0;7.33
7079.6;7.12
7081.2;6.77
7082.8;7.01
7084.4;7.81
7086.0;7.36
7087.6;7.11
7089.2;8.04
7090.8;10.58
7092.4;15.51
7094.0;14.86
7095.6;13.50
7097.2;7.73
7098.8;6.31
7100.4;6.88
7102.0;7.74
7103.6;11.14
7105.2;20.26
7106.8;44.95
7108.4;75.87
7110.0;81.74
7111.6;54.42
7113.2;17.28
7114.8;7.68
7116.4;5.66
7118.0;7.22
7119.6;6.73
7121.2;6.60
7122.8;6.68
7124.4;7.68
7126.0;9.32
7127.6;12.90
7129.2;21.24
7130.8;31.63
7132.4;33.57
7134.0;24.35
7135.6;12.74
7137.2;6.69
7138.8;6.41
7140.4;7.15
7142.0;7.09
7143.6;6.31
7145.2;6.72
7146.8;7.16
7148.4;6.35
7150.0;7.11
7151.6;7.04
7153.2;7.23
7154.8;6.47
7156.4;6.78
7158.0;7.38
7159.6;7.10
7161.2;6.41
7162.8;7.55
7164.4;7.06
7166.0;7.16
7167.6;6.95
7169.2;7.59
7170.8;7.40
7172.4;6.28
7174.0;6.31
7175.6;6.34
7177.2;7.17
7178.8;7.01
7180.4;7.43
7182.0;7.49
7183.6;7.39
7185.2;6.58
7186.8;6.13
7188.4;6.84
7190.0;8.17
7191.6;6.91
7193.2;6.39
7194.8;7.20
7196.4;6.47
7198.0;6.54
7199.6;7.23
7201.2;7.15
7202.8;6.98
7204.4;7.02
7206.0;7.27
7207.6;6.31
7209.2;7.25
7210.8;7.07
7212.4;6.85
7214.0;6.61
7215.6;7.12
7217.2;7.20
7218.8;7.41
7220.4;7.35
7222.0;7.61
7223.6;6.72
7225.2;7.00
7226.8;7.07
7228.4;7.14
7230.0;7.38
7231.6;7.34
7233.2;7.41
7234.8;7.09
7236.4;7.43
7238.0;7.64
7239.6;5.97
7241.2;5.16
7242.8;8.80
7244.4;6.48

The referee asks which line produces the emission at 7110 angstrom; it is H-alpha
